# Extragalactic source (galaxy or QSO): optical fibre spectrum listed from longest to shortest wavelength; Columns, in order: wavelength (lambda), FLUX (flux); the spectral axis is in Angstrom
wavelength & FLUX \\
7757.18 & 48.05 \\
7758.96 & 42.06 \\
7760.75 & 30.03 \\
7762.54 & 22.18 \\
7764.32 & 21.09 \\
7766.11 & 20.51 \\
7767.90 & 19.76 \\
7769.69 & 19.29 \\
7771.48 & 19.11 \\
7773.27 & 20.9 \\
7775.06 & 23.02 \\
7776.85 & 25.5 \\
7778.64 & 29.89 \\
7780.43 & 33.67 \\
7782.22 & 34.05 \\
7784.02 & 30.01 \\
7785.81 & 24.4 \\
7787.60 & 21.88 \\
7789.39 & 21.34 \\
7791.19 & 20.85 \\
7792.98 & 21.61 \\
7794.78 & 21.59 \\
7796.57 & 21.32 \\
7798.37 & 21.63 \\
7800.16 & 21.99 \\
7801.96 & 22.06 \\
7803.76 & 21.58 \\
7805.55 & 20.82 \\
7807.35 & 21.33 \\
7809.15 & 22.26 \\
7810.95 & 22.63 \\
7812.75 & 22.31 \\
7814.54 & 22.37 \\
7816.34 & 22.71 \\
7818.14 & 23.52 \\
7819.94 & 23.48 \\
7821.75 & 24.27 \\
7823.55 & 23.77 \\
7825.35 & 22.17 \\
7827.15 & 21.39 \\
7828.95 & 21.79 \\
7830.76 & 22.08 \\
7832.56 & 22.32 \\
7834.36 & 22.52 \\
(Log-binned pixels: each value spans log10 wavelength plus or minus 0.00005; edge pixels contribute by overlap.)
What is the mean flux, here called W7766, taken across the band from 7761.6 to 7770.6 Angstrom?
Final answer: 20.6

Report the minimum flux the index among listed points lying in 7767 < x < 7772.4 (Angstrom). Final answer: 19.11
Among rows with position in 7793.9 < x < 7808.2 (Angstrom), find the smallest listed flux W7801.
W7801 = 20.82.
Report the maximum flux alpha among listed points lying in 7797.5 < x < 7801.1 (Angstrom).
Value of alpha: 21.99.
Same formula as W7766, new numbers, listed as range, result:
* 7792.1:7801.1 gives 21.6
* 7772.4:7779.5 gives 24.8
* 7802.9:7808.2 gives 21.3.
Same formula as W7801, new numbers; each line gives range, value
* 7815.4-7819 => 22.71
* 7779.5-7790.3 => 21.34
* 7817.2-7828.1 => 21.39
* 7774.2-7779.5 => 23.02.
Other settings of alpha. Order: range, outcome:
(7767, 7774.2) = 20.9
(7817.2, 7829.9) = 24.27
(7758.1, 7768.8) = 42.06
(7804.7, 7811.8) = 22.63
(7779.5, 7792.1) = 34.05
